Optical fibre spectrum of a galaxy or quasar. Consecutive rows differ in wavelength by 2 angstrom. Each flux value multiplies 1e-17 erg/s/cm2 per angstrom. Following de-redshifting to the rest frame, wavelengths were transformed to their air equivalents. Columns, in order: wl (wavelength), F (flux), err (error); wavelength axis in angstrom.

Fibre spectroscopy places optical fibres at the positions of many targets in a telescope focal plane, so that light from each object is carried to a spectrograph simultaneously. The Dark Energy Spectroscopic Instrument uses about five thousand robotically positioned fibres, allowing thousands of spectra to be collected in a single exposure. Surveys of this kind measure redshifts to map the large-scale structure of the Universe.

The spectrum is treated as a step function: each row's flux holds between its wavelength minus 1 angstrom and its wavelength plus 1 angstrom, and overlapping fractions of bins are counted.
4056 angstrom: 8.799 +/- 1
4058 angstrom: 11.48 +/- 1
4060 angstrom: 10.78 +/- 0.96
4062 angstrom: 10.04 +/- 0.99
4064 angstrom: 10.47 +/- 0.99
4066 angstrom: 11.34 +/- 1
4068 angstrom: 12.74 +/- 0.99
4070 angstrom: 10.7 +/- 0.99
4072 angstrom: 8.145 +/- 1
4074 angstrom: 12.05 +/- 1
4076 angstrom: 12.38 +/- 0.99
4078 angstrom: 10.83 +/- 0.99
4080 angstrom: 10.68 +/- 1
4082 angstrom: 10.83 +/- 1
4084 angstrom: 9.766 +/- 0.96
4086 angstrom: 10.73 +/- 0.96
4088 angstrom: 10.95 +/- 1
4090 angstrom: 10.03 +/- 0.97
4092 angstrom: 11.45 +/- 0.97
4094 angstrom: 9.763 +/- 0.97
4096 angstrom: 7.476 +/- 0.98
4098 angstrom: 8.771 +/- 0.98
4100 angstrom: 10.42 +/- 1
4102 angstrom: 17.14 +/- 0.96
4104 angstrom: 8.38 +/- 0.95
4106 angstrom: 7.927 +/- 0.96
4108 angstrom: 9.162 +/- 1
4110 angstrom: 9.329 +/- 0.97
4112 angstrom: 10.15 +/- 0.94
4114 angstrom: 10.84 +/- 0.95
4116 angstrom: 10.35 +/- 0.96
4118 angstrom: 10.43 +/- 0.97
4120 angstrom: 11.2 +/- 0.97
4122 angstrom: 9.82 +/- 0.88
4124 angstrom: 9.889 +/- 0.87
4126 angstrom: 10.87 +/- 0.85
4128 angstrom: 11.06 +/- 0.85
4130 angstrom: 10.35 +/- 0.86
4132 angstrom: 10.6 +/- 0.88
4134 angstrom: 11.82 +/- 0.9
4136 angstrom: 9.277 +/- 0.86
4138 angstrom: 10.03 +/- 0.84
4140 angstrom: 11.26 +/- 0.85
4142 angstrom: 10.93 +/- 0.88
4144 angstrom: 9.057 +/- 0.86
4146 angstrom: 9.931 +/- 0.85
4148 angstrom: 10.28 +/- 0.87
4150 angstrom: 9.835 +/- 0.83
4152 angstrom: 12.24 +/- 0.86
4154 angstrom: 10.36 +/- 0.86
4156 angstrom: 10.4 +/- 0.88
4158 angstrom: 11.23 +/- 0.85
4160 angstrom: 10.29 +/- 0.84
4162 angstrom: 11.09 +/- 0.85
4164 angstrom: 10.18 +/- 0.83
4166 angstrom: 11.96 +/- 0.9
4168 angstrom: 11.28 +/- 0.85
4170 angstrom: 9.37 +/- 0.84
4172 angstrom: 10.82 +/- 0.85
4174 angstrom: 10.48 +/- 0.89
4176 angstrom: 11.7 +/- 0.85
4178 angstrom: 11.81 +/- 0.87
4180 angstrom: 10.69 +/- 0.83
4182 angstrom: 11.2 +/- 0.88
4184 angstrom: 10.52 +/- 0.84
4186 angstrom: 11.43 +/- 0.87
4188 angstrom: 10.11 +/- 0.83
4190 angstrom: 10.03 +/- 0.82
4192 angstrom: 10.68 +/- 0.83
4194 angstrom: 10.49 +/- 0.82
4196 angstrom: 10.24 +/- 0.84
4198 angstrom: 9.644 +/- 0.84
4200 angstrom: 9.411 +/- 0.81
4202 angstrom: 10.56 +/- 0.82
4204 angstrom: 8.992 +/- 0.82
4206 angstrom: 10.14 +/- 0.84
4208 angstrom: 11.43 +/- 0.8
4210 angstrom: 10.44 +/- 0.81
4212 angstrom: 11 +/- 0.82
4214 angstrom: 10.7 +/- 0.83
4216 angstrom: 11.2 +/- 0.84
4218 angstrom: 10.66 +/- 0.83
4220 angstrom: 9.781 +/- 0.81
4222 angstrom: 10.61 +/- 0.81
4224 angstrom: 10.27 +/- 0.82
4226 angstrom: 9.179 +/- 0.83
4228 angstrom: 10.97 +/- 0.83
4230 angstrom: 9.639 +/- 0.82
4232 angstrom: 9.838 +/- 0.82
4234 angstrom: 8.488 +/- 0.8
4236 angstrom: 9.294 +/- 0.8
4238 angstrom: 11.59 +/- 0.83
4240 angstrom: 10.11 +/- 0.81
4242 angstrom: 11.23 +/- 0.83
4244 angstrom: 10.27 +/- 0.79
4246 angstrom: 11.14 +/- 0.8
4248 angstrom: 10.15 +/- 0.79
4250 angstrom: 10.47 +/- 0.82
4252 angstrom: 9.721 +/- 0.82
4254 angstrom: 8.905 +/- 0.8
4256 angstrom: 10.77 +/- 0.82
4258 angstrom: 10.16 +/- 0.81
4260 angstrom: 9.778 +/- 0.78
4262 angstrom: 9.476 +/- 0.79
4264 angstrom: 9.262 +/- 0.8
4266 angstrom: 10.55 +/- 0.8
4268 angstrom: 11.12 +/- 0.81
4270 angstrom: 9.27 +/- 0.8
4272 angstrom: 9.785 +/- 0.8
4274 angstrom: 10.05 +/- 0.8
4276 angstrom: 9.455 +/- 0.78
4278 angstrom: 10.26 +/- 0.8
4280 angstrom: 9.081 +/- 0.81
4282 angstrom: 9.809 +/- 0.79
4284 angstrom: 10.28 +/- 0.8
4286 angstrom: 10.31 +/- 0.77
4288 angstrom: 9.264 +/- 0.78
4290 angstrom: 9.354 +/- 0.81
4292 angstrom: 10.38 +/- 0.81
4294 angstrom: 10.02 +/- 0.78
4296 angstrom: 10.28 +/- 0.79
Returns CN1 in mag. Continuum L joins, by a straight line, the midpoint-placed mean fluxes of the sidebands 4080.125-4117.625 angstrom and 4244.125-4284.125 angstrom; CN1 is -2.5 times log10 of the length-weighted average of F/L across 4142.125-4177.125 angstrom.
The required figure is -0.05 mag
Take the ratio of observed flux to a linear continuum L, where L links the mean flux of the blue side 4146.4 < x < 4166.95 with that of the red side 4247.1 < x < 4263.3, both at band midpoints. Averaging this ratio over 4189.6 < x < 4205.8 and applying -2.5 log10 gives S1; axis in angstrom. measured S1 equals 0.04 mag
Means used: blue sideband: 10.8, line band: 10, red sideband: 9.92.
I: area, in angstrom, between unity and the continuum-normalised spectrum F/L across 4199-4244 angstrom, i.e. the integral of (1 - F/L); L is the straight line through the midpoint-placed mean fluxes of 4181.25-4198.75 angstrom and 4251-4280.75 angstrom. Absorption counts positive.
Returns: -0.14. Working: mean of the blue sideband 10.5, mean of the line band 10.3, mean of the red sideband 9.85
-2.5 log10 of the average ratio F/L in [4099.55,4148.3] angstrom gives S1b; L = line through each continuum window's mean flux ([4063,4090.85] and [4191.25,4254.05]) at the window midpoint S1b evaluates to 0.02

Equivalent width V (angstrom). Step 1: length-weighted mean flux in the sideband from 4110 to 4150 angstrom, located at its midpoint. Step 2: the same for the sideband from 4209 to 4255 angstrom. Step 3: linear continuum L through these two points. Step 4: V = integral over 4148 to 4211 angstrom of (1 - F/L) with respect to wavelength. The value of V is -1.8 angstrom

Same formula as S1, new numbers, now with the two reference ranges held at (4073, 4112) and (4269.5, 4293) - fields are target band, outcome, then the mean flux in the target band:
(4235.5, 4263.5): -0.04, 10.2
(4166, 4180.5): -0.08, 11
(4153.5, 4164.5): -0.04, 10.6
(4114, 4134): -0.03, 10.6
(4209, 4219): -0.08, 10.8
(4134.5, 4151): 0.01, 10.1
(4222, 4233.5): 0.00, 9.97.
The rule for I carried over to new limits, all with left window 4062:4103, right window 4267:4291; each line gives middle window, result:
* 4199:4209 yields 0.10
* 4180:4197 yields -0.51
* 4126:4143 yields -0.20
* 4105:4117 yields 1.17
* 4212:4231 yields -0.46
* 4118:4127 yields 0.15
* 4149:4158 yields -0.26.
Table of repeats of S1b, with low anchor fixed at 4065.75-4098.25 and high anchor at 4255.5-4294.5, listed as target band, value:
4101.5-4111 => 0.04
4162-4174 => -0.05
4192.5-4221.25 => -0.02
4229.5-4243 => 0.00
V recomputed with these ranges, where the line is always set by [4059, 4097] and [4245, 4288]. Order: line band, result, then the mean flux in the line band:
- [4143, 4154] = 0.08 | 10.3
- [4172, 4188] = -1.22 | 11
